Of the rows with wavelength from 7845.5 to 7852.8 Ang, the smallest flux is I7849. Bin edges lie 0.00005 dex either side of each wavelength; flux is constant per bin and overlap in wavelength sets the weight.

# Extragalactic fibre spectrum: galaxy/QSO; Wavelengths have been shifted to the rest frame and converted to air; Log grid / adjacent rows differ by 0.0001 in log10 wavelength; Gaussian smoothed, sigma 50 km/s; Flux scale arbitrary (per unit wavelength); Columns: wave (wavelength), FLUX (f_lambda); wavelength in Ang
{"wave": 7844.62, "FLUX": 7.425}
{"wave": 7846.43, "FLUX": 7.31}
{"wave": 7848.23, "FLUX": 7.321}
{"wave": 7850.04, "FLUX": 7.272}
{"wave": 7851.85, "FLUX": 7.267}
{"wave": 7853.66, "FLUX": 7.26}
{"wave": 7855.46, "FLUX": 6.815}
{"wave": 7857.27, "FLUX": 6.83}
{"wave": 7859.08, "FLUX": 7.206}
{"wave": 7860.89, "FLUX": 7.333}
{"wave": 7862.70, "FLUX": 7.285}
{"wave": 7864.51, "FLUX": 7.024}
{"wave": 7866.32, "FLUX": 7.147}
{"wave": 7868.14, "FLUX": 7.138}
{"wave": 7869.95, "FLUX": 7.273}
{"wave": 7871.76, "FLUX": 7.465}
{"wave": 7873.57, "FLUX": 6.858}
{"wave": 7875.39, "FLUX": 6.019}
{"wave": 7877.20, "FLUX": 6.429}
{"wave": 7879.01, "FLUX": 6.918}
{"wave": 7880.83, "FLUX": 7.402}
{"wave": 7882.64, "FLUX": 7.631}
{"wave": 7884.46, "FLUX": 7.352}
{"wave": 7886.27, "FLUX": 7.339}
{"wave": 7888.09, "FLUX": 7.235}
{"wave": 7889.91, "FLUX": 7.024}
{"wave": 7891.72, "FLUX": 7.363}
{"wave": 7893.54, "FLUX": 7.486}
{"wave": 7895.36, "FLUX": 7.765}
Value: 7.267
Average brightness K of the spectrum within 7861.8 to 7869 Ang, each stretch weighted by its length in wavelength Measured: 7.14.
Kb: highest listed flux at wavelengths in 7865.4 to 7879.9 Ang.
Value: 7.465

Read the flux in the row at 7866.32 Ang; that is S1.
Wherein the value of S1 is 7.147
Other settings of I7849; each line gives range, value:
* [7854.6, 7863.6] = 6.815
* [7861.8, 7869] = 7.024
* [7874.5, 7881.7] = 6.019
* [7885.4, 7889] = 7.235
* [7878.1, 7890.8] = 6.918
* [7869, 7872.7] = 7.273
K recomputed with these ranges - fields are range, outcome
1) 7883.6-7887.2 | 7.35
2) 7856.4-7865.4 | 7.14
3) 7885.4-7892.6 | 7.24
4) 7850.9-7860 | 7.08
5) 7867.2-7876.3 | 6.95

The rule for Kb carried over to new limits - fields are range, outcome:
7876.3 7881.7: 7.402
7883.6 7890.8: 7.352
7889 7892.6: 7.363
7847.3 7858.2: 7.321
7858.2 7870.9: 7.333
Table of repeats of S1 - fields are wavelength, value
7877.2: 6.429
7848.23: 7.321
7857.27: 6.83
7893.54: 7.486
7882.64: 7.631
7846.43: 7.31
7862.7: 7.285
